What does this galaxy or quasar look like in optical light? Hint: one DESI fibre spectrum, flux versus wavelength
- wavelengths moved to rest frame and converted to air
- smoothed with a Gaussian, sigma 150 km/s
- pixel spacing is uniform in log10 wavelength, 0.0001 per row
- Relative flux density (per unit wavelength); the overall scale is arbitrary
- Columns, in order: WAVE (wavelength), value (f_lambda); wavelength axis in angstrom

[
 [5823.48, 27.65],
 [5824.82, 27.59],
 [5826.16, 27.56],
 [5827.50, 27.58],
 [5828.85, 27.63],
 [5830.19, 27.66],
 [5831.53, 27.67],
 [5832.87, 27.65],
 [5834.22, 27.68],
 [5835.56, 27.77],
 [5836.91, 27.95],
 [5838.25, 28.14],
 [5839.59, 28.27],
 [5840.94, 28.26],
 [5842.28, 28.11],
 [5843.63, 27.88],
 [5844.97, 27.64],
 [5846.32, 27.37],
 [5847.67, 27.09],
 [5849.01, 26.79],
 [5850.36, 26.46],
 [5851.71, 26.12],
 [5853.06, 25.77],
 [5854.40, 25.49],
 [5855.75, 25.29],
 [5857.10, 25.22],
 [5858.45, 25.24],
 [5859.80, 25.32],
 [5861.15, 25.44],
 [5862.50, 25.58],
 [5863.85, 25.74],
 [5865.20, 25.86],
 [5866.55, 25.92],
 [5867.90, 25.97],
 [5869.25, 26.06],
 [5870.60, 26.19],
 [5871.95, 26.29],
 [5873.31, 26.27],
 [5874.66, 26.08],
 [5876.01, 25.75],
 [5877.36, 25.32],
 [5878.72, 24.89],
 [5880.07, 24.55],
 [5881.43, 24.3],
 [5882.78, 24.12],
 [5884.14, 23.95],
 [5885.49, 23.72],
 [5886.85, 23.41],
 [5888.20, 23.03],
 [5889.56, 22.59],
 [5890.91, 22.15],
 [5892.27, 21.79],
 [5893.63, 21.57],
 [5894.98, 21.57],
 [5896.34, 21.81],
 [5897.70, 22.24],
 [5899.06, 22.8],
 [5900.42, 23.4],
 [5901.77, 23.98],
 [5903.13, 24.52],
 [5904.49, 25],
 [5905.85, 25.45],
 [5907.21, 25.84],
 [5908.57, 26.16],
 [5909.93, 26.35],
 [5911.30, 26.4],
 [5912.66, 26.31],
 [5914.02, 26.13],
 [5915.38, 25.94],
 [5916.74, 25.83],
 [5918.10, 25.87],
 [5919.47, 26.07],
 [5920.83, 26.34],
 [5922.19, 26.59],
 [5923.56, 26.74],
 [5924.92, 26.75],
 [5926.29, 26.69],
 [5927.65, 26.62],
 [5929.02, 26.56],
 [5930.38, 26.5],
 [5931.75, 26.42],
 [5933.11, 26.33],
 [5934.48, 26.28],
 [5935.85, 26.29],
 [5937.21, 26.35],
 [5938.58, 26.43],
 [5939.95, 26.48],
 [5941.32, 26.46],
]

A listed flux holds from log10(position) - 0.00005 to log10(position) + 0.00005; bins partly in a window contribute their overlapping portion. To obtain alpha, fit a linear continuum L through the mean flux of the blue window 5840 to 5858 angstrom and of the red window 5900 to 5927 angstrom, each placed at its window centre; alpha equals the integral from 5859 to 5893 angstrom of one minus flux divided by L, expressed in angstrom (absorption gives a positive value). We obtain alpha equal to 2.0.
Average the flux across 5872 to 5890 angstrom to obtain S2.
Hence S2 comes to 24.5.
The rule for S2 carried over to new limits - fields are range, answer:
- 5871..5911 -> 24.1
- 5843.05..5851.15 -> 27.2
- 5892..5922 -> 24.7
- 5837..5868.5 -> 26.5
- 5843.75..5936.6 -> 25.3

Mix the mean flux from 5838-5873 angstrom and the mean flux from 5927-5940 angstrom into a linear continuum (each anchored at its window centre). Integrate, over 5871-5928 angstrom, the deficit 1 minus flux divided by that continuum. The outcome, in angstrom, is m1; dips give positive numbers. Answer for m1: 3.5 angstrom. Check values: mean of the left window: 26.4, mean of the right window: 26.4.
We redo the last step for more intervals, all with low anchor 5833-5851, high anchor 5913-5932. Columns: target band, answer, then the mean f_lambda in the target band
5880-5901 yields 3.11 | 22.9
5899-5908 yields 0.71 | 24.6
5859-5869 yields 0.58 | 25.7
